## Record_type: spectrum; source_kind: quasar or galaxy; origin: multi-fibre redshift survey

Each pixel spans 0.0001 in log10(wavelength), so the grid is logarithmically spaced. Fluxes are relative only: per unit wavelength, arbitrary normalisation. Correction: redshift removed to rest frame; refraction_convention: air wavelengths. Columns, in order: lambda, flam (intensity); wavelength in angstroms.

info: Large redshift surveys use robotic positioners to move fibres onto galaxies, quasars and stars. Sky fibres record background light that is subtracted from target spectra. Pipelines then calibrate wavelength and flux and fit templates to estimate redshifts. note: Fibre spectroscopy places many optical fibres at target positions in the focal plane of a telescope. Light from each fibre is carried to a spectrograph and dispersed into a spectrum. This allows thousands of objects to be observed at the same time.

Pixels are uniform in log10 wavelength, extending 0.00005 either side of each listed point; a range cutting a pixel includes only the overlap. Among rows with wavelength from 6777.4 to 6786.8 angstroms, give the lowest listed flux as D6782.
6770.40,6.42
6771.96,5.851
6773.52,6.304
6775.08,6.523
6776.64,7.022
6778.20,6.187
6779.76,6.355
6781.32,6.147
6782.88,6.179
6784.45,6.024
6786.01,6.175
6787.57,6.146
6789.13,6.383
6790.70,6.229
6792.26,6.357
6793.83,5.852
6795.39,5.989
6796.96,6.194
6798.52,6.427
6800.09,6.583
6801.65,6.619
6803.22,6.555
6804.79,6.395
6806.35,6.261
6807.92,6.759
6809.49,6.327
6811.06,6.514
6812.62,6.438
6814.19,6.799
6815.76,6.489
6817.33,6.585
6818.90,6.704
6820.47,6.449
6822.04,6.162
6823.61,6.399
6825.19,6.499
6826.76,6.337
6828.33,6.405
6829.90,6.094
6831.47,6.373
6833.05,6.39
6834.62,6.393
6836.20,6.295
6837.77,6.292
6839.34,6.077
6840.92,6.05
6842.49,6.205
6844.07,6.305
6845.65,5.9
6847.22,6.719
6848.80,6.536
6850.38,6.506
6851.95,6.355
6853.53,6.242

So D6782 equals 6.024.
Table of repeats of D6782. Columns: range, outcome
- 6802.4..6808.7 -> 6.261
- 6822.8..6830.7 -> 6.094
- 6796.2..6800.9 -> 6.194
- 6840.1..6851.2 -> 5.9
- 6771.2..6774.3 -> 5.851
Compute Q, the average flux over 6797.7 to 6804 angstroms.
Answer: 6.55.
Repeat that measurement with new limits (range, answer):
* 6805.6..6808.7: 6.51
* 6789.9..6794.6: 6.14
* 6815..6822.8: 6.48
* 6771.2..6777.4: 6.42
